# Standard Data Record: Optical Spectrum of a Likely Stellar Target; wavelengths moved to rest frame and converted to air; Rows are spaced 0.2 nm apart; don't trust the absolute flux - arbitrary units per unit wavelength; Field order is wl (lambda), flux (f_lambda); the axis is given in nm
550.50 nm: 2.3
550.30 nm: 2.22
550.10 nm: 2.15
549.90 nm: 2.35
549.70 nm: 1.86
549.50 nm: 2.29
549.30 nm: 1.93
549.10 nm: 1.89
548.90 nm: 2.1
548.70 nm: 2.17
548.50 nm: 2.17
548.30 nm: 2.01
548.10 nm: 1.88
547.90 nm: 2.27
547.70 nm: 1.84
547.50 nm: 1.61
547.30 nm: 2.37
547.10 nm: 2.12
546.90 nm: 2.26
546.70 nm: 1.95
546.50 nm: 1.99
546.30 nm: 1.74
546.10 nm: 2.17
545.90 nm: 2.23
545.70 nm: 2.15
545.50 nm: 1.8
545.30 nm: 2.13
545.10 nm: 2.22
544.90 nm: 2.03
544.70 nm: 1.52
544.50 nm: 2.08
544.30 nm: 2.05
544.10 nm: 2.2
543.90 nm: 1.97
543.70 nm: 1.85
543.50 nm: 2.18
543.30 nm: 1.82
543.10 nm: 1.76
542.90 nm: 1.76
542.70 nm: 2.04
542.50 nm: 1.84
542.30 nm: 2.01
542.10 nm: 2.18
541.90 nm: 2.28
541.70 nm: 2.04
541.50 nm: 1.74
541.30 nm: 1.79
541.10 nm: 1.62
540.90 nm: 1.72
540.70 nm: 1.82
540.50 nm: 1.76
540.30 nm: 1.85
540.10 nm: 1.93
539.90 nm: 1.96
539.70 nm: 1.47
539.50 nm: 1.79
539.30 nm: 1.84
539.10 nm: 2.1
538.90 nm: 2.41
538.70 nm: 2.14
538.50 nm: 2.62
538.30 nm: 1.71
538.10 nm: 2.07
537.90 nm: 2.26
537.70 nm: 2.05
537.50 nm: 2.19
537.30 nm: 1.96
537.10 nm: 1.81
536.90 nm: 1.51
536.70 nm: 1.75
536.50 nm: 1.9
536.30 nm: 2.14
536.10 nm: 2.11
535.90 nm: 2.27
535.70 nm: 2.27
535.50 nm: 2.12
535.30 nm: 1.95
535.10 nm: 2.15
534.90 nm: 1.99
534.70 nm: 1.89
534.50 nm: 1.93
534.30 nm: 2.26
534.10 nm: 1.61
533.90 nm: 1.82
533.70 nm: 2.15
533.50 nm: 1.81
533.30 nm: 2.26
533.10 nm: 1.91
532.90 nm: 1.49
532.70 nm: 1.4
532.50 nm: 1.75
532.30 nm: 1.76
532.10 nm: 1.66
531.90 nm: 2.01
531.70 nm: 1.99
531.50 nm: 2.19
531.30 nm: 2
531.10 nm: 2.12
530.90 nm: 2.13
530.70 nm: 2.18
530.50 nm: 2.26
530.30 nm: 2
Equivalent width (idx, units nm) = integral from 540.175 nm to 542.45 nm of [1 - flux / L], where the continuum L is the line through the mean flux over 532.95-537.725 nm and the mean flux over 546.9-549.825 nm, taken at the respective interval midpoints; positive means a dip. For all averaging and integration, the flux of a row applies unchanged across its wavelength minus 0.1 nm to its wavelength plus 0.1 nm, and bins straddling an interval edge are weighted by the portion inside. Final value 0.14 nm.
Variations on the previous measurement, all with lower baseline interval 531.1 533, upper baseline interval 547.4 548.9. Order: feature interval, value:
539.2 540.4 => 0.06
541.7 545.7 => -0.08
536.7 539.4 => -0.22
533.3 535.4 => -0.14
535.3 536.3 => -0.16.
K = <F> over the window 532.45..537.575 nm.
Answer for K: 1.94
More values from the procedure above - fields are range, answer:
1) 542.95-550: 2.03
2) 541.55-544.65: 1.99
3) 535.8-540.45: 1.99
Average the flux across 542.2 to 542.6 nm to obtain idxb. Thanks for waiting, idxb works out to 1.92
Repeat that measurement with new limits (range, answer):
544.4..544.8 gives 1.8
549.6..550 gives 2.1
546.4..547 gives 2.07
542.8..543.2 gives 1.76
